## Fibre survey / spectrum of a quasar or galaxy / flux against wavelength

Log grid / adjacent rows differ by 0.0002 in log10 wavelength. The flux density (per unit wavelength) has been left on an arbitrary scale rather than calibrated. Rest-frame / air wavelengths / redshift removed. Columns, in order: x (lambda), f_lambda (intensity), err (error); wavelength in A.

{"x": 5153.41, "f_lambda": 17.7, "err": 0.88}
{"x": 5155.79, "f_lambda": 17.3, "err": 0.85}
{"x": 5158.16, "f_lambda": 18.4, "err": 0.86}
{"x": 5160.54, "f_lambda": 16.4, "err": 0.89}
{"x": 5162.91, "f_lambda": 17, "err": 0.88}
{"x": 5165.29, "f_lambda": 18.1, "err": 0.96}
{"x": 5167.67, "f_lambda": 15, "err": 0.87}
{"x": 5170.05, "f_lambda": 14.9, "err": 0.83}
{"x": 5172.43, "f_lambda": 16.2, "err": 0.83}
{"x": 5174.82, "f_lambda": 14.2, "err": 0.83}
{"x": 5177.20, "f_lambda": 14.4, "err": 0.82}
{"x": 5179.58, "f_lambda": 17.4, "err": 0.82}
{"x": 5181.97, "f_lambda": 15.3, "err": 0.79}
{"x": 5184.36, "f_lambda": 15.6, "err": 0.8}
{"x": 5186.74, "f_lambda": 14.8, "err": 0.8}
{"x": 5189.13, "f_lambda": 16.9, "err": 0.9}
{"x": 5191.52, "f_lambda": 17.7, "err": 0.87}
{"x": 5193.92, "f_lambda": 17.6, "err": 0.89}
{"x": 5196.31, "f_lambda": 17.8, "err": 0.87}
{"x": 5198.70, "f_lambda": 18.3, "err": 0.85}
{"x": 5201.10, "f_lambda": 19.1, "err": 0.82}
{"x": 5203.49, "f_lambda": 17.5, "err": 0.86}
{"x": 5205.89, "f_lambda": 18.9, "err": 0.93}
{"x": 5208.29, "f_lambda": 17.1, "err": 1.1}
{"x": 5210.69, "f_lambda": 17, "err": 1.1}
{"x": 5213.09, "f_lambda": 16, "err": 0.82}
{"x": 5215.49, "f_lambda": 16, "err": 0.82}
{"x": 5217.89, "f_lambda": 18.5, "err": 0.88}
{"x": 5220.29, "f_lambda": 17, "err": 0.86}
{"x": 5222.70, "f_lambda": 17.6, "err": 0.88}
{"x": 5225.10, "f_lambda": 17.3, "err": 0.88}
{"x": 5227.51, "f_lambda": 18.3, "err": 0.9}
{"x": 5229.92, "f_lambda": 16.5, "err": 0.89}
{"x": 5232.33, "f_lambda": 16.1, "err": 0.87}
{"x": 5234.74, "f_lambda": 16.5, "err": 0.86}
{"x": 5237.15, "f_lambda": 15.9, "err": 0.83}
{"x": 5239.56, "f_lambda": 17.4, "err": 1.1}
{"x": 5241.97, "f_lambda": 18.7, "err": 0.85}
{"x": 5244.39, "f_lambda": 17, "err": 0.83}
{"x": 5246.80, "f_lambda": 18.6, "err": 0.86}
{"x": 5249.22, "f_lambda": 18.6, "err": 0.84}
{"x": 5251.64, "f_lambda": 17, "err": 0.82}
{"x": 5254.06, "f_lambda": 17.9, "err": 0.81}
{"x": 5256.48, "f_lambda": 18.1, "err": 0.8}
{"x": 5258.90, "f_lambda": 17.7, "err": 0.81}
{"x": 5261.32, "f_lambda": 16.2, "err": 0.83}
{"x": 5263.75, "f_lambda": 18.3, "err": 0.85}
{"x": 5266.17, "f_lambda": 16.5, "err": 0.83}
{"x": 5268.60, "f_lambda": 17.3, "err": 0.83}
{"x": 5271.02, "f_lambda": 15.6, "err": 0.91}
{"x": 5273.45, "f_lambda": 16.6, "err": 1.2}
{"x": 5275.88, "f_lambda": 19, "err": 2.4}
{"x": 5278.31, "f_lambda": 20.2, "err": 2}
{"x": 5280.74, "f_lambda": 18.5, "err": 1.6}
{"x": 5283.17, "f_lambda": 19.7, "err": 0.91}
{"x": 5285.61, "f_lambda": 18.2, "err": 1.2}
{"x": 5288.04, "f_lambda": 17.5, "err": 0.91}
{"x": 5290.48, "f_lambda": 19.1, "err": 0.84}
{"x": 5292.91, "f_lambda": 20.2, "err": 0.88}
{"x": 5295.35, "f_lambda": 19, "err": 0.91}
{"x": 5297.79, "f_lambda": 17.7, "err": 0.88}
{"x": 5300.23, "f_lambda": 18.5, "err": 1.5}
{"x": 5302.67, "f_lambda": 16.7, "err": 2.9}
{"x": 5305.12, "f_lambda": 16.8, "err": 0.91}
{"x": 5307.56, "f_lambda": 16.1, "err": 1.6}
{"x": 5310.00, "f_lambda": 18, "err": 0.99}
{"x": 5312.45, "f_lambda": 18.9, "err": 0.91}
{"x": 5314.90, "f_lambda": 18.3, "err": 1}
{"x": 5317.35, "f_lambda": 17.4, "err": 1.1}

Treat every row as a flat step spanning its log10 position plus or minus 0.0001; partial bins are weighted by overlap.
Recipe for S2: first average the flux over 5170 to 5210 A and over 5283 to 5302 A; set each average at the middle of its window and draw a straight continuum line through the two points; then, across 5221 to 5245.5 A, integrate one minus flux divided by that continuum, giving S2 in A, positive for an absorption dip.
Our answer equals 0.6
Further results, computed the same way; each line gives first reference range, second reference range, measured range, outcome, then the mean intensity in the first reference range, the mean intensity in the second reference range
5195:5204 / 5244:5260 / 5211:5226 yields 0.9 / 18.2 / 17.9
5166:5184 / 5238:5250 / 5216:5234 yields 0.0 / 15.4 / 18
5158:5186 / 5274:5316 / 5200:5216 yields -0.7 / 16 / 18.3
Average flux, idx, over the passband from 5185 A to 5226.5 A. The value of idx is 17.3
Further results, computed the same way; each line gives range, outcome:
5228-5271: 17.3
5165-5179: 15.4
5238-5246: 17.7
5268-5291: 18.2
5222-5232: 17.3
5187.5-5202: 17.8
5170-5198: 16.2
